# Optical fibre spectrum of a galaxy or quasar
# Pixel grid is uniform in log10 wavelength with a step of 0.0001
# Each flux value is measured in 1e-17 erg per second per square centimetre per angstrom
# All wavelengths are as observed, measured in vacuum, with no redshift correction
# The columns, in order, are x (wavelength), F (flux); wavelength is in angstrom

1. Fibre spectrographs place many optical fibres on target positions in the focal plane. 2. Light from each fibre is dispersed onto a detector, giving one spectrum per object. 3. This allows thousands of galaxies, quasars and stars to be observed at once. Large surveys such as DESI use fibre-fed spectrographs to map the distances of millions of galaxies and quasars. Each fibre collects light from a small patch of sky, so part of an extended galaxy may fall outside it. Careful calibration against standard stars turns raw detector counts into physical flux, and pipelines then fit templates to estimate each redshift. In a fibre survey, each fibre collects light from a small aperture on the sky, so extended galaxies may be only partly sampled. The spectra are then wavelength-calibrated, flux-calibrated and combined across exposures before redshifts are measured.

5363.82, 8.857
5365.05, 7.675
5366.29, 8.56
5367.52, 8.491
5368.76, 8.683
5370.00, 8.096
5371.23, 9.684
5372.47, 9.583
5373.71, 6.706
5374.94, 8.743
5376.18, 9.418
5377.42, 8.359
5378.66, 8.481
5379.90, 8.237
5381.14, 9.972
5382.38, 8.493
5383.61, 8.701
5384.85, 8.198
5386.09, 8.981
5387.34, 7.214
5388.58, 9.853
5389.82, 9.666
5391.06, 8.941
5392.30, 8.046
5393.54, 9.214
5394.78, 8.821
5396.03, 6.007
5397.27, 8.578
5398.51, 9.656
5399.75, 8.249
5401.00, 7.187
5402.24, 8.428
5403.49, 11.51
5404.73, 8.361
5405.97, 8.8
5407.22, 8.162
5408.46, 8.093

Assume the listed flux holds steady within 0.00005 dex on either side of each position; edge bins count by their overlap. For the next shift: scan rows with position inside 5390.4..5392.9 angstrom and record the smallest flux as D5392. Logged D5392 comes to 8.046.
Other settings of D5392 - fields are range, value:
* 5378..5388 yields 7.214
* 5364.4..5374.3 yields 6.706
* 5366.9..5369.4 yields 8.491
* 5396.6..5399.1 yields 8.578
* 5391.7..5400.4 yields 6.007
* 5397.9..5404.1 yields 7.187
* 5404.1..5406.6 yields 8.361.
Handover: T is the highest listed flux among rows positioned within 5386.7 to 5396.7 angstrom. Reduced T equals 9.853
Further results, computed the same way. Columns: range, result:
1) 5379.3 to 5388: 9.972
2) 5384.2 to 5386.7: 8.981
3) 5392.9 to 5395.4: 9.214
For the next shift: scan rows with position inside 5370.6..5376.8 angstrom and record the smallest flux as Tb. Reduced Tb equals 6.706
